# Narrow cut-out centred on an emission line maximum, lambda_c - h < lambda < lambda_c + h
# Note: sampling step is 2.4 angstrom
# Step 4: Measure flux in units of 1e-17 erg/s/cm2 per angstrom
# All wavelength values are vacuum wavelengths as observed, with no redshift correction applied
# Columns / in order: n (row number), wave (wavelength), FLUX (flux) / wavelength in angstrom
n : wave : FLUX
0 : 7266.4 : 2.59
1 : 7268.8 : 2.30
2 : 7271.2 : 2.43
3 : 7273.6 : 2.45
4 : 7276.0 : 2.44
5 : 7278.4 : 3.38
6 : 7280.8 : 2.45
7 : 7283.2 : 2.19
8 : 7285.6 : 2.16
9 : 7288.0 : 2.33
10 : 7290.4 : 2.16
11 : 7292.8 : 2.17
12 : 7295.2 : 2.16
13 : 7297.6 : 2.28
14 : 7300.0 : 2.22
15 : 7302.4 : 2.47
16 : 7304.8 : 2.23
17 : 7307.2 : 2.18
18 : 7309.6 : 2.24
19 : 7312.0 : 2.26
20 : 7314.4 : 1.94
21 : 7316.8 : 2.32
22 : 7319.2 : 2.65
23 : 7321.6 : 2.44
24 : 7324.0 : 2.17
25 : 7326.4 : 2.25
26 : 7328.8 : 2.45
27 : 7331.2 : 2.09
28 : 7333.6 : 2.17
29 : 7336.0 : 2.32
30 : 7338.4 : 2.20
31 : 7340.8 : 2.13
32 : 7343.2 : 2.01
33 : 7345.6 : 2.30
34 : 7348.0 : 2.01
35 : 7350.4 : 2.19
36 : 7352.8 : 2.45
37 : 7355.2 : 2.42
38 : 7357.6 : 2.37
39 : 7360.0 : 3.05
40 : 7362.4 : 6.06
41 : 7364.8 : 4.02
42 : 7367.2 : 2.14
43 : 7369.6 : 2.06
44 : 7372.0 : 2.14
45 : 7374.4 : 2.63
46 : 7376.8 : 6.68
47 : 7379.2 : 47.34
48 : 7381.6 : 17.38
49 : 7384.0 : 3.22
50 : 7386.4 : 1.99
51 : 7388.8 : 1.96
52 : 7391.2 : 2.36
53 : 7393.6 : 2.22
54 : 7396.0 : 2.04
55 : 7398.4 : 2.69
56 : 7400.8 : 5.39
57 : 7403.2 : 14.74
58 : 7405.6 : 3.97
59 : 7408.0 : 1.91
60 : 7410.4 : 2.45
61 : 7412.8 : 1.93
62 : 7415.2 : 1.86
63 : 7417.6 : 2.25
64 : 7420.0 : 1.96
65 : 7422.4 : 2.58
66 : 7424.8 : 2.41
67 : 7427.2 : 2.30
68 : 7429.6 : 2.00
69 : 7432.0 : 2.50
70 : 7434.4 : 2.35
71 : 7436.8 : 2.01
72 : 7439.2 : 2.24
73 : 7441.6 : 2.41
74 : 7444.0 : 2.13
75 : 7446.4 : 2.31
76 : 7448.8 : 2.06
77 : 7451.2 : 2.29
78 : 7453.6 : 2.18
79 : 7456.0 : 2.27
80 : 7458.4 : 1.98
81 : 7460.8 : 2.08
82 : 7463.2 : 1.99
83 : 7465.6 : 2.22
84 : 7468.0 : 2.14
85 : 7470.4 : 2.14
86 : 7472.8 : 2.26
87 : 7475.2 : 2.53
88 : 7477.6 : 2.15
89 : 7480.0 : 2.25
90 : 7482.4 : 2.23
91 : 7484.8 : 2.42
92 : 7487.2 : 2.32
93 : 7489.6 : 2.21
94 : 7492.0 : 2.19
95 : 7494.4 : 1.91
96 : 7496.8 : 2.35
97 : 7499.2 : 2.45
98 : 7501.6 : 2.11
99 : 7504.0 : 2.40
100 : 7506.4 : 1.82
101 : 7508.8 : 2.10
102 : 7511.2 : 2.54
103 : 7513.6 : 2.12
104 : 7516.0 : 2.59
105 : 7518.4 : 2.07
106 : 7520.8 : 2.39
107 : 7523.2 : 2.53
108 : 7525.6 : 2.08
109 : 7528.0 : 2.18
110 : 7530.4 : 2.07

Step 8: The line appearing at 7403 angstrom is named [N II] 6583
